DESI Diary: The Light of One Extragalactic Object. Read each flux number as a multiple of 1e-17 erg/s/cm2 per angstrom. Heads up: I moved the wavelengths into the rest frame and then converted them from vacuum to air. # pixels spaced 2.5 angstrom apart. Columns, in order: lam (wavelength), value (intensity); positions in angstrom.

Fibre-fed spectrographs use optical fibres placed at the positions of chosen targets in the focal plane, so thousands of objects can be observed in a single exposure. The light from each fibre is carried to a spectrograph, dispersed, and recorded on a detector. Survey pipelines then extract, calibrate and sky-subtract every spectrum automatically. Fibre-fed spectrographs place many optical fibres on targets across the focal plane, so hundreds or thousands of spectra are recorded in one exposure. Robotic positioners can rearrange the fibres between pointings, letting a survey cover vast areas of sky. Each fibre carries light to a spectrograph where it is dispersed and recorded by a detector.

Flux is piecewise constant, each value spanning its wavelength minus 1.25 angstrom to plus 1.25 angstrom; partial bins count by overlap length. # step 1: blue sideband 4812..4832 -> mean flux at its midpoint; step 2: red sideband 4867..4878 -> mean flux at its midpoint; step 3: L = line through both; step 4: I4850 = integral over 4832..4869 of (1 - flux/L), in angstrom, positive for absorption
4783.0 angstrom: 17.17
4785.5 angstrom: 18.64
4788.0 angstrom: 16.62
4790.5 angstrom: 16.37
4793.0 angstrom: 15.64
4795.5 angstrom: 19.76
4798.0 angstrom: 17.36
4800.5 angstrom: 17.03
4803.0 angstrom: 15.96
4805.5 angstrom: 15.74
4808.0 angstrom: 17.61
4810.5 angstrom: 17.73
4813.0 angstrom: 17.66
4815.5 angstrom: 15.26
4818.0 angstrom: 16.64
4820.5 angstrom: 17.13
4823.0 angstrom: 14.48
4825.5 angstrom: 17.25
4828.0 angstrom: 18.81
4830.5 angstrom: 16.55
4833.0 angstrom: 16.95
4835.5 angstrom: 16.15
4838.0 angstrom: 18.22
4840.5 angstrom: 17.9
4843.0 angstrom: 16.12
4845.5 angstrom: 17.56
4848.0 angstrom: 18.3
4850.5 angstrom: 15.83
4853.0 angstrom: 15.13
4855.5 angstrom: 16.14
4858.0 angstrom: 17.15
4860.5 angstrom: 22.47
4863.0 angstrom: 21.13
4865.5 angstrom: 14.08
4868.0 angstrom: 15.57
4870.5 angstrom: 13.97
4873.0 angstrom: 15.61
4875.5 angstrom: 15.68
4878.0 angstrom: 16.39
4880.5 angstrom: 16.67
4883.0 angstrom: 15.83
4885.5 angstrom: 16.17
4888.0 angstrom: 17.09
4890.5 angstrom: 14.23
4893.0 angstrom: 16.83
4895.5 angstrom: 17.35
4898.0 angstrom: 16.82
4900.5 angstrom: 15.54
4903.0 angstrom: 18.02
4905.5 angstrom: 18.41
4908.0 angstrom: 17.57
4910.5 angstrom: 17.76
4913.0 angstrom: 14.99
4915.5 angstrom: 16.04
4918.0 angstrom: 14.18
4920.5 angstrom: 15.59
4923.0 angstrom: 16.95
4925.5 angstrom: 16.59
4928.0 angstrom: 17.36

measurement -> -3.1 angstrom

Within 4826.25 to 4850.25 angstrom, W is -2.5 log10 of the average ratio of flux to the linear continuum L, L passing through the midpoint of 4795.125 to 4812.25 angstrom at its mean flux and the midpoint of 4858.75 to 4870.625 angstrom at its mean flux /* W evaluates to 0.012 mag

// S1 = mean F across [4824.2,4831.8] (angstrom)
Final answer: 17.5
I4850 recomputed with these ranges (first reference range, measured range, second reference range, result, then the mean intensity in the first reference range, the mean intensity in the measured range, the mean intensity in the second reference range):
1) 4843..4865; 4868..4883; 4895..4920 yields 1.39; 17.7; 15.7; 16.6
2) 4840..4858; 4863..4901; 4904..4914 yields 2.17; 16.7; 16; 17.3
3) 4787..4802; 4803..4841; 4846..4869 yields 0.72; 17.1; 16.9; 17.3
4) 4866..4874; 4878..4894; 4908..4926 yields -0.85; 14.9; 16.1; 16.1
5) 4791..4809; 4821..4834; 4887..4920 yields 0.02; 17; 16.8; 16.5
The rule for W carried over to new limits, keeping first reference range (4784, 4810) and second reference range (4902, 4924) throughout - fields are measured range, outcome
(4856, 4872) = -0.032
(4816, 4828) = 0.028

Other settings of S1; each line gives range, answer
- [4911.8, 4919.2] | 15.1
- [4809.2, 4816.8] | 16.9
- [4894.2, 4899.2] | 17.1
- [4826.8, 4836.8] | 17.1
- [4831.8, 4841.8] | 17.3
